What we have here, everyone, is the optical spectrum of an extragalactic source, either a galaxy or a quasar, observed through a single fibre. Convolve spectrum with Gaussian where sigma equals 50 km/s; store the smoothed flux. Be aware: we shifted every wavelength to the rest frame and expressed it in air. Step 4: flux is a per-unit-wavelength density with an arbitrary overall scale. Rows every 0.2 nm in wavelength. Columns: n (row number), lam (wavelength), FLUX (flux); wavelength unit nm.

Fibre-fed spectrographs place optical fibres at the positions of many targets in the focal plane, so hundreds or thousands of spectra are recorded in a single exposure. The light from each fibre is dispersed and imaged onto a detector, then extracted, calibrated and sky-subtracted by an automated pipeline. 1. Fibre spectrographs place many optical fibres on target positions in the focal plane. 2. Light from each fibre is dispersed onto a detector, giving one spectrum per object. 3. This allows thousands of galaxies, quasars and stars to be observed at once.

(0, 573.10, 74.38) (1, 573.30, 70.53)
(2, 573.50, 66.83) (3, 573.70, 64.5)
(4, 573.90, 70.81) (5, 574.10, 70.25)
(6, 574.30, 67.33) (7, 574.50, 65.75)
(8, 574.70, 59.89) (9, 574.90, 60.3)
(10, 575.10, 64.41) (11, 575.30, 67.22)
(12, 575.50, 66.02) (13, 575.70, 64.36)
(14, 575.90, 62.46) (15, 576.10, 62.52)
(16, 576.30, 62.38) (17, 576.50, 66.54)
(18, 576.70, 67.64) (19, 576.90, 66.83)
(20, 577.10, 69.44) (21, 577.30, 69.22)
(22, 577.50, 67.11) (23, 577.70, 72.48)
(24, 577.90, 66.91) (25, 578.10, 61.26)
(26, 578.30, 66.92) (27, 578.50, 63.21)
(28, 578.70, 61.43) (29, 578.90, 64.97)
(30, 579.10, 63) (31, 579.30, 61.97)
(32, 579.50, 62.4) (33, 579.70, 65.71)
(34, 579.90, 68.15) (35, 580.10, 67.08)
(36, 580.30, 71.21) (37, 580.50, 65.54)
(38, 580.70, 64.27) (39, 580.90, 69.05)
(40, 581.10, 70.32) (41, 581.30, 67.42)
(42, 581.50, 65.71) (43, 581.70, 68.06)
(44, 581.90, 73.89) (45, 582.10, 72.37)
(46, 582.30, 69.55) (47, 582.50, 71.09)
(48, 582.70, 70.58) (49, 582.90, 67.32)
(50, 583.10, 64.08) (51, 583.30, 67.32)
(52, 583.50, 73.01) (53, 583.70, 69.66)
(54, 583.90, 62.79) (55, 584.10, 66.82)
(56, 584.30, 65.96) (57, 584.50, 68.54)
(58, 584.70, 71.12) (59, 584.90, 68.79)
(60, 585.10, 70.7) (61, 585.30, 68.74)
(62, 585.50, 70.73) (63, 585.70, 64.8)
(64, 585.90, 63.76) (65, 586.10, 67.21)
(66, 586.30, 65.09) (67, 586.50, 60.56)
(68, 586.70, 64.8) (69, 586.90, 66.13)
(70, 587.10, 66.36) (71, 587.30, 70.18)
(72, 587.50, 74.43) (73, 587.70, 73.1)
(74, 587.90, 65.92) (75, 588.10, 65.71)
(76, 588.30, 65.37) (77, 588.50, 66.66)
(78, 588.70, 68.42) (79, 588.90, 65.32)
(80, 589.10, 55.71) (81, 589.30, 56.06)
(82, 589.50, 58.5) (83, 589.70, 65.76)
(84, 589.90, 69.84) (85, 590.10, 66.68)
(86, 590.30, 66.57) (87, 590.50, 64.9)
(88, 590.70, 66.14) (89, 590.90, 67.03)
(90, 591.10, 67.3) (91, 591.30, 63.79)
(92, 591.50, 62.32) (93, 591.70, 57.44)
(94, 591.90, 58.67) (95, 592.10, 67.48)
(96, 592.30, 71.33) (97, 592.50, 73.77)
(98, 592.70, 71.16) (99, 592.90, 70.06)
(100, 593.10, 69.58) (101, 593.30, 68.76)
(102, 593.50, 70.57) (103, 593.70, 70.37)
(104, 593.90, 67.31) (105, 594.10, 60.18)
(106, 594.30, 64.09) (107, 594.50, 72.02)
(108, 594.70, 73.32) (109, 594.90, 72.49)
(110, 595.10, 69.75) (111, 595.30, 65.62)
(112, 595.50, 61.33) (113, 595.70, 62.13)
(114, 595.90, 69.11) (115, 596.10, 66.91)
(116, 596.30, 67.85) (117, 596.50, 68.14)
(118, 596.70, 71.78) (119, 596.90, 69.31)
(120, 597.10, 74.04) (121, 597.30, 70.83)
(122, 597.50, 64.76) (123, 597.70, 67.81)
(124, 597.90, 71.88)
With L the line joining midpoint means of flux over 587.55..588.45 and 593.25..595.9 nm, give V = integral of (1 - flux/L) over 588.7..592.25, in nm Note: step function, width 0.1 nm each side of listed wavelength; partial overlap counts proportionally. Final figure 0.21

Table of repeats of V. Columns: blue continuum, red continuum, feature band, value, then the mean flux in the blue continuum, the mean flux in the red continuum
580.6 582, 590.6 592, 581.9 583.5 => -0.04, 68.4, 63.2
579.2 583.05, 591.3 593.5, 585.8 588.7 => 0.03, 67.9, 67.1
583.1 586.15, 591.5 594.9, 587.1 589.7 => 0.09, 67.9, 67.9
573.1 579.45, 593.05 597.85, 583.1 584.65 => -0.02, 65.7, 68.3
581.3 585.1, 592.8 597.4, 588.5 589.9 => 0.12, 68.7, 68.5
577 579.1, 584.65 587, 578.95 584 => -0.09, 66.1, 66.8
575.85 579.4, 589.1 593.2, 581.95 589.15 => -0.24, 65.4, 65.5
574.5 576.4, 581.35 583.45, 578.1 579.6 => 0.07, 63.4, 69.1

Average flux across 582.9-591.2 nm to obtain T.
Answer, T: 66.5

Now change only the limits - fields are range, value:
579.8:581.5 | 67.8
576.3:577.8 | 68.1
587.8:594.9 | 66.2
